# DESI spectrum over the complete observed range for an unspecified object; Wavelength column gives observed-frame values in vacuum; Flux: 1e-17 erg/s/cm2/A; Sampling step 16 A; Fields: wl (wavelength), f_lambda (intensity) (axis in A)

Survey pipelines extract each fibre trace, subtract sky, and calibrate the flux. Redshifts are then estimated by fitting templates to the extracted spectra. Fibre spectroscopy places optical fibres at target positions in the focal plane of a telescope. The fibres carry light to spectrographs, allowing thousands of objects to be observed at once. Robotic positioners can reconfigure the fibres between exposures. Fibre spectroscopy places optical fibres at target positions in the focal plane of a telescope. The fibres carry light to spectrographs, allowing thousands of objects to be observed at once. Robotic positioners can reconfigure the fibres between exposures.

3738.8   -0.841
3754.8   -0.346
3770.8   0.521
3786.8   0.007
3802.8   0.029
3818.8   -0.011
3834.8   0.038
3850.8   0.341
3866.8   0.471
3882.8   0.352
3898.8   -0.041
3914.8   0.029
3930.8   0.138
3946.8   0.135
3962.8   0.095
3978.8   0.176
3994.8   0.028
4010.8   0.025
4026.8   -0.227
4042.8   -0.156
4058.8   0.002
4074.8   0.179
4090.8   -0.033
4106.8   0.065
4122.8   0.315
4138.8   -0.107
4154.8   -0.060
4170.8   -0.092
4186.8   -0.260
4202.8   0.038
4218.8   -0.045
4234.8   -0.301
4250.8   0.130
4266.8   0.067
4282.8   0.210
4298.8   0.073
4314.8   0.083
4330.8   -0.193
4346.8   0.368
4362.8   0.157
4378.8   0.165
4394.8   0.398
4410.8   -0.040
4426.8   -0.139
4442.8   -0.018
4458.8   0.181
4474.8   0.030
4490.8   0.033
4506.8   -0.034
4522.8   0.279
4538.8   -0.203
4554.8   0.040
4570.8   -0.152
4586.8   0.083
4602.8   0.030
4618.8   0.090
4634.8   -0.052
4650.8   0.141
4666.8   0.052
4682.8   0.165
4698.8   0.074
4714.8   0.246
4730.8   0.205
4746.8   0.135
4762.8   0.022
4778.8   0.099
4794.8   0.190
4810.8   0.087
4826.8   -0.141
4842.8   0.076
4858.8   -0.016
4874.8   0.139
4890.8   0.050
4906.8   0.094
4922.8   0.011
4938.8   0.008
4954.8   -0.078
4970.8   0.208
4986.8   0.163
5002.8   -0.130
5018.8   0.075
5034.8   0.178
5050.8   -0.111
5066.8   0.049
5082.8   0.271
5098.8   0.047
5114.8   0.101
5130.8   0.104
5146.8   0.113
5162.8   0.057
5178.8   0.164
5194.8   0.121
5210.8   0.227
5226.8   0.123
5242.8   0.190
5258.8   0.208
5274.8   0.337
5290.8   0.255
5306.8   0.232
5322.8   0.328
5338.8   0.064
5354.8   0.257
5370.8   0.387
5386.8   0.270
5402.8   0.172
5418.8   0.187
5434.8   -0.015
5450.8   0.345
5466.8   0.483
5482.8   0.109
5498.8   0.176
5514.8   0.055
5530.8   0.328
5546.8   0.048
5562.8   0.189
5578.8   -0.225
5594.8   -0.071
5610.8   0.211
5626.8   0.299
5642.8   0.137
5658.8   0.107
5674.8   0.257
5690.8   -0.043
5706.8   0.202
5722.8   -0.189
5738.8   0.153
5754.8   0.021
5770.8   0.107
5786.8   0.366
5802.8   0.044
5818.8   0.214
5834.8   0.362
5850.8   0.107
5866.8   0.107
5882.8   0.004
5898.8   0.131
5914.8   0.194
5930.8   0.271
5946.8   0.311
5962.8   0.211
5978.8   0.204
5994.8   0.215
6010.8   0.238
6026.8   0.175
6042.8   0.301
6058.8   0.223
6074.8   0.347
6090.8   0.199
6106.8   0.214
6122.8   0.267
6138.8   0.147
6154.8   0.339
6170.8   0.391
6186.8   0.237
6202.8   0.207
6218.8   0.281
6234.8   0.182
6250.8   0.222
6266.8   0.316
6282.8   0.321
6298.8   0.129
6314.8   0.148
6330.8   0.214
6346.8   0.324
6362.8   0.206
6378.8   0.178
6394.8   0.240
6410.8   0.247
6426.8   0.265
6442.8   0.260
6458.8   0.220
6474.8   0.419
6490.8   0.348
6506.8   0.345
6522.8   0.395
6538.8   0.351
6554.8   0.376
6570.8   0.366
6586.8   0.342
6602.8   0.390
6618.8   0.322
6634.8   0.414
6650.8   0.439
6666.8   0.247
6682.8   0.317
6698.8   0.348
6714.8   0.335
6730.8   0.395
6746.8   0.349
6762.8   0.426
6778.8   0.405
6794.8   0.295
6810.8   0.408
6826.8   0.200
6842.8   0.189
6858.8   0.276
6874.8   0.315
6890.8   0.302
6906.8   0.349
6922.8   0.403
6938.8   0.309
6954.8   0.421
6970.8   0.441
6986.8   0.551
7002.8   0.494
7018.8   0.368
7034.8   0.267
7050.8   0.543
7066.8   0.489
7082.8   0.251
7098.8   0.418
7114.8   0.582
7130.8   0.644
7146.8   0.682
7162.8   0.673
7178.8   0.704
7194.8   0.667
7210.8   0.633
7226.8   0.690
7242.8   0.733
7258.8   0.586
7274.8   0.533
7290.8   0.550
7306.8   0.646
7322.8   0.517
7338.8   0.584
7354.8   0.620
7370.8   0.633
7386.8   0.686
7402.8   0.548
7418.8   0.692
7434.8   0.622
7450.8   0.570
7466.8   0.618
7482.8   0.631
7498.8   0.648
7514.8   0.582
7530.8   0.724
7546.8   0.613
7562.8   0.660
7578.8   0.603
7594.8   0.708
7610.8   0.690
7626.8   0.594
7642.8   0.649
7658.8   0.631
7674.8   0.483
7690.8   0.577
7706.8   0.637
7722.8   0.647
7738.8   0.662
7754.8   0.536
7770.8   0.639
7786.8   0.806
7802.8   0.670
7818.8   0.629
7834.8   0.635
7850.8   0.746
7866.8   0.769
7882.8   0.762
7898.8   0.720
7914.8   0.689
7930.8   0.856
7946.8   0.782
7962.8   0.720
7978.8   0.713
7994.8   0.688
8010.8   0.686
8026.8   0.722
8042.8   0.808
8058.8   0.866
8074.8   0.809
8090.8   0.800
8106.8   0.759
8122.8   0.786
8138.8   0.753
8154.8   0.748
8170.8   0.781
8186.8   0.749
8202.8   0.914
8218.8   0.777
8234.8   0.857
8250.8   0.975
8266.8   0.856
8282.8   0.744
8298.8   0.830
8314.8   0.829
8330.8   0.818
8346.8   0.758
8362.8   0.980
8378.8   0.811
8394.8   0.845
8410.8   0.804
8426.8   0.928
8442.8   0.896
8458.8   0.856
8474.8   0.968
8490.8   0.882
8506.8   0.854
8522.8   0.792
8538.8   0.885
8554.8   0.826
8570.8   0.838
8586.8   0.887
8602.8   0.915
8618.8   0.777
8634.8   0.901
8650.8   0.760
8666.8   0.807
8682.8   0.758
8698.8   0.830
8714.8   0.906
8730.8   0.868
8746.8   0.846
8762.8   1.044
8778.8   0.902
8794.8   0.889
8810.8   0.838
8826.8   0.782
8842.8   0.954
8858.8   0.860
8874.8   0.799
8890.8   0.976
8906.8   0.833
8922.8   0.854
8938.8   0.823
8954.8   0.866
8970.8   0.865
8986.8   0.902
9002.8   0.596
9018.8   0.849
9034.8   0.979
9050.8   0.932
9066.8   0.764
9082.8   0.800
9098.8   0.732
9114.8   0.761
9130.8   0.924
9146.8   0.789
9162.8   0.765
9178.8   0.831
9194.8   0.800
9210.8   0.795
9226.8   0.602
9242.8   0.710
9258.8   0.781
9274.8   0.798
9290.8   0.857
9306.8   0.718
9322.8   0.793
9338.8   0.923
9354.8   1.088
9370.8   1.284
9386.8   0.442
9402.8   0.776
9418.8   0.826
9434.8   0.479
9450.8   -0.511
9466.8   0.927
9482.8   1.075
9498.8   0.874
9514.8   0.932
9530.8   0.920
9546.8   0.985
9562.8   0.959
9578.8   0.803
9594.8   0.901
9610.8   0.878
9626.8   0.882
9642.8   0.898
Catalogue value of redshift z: 0.785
